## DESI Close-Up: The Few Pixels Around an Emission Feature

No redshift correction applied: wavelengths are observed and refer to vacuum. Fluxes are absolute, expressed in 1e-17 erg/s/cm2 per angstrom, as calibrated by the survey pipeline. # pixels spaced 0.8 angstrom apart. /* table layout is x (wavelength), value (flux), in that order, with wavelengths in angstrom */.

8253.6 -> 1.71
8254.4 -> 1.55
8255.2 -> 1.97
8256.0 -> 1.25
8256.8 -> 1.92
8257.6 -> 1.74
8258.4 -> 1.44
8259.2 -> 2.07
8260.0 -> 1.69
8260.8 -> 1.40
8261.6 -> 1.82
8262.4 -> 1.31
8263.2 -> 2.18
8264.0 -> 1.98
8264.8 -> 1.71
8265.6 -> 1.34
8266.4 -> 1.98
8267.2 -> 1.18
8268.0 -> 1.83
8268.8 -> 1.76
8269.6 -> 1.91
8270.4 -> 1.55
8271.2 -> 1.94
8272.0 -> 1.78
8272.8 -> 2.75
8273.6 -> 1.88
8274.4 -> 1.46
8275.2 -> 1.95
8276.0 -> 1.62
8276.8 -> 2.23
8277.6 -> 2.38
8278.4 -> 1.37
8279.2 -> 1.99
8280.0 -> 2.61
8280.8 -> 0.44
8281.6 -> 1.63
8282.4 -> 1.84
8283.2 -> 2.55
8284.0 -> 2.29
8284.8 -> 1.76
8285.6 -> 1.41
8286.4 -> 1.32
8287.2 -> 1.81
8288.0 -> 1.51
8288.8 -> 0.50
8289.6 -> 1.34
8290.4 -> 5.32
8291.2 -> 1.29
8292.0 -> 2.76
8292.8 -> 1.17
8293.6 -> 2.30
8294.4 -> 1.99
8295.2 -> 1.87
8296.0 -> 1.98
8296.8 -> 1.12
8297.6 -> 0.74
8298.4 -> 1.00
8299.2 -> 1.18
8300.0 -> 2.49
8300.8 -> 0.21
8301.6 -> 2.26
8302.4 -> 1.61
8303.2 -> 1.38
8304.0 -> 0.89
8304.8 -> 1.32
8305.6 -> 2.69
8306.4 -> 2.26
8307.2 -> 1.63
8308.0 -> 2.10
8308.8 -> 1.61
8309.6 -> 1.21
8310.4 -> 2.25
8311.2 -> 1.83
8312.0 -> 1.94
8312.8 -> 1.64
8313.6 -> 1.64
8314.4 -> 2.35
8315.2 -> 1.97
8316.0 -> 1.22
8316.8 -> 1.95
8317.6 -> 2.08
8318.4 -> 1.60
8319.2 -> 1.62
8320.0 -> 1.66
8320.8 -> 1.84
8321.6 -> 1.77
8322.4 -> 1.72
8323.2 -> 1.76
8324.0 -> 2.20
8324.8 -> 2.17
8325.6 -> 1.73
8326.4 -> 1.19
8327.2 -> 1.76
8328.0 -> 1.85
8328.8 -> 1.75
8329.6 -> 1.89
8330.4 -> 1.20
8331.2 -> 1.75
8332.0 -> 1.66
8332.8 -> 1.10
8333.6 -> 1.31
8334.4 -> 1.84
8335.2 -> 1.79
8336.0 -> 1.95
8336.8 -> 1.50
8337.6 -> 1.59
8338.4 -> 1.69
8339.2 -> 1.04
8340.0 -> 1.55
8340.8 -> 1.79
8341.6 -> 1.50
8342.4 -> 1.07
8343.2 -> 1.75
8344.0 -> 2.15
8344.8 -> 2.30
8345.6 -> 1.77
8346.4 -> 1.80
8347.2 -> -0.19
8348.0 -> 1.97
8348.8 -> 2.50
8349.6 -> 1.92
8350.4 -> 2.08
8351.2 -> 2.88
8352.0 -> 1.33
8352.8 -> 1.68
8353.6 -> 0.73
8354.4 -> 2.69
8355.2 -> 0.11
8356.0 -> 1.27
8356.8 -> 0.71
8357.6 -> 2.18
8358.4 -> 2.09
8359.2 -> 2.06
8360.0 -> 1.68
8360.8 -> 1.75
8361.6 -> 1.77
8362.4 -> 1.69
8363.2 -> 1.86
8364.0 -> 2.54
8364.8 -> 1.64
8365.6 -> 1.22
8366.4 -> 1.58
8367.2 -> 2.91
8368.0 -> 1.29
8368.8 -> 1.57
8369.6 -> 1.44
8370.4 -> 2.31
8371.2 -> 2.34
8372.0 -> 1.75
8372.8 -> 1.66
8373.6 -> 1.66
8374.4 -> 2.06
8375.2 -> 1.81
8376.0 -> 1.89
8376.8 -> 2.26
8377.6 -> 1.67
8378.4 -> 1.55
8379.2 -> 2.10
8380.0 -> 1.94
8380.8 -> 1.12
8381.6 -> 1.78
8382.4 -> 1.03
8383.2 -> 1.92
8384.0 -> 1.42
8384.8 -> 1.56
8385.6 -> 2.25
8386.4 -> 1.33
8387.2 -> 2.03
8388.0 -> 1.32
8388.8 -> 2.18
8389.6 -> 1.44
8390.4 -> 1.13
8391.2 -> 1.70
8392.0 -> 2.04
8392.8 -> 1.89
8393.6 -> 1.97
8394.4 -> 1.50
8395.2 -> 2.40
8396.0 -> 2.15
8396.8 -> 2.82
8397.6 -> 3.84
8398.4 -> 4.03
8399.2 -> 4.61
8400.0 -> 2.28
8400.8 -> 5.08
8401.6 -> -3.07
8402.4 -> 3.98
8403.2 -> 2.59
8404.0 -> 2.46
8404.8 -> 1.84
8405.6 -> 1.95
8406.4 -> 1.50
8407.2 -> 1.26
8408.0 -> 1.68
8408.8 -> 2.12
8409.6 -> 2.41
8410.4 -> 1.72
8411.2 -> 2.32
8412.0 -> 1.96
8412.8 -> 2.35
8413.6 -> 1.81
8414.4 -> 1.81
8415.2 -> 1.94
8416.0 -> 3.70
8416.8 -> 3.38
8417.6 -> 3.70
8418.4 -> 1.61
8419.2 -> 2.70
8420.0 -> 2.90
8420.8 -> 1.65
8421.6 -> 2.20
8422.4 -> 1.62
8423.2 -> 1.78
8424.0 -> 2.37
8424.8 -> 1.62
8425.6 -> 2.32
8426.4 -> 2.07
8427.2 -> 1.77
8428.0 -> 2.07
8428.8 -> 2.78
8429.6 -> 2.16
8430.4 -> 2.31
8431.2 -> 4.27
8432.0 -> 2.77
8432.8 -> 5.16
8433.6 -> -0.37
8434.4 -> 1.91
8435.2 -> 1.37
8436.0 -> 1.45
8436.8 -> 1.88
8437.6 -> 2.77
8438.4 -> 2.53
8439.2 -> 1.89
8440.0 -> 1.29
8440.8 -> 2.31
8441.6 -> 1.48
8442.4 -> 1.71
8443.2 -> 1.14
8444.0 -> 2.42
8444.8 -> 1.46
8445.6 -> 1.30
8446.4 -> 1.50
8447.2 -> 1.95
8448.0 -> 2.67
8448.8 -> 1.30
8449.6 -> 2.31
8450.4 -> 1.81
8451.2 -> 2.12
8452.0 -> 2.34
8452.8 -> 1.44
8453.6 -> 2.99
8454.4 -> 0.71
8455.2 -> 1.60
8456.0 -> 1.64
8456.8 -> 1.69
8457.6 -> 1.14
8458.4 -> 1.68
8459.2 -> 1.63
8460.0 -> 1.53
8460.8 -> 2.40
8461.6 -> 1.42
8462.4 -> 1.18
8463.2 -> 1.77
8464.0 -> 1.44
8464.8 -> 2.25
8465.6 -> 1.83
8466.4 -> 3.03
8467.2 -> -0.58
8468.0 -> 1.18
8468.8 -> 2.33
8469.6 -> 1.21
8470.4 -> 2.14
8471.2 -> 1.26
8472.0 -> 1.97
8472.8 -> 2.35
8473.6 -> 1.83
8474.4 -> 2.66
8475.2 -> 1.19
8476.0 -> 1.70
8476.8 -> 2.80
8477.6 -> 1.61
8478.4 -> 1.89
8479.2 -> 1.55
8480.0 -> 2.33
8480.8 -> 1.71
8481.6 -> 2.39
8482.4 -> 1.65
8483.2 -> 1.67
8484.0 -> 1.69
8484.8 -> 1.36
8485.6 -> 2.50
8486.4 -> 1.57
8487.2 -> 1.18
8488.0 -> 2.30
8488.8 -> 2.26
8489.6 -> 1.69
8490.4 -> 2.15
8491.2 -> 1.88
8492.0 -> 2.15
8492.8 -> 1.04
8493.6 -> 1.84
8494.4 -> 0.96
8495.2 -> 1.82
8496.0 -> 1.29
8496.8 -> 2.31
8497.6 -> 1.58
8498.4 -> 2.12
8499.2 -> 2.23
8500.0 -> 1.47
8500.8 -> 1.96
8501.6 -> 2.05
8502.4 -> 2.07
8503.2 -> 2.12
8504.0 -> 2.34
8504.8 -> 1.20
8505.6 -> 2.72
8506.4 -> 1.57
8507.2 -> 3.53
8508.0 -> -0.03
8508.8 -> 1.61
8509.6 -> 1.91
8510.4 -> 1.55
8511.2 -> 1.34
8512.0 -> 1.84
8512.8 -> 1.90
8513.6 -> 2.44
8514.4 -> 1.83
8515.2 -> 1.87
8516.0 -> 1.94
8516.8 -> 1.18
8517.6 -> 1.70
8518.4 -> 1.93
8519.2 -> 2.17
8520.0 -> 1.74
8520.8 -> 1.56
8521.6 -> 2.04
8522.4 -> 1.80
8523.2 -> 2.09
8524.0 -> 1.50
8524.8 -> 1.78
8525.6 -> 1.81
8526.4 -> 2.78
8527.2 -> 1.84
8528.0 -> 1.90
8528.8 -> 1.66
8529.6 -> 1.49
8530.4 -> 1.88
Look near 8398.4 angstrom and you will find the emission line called [S II] 6716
